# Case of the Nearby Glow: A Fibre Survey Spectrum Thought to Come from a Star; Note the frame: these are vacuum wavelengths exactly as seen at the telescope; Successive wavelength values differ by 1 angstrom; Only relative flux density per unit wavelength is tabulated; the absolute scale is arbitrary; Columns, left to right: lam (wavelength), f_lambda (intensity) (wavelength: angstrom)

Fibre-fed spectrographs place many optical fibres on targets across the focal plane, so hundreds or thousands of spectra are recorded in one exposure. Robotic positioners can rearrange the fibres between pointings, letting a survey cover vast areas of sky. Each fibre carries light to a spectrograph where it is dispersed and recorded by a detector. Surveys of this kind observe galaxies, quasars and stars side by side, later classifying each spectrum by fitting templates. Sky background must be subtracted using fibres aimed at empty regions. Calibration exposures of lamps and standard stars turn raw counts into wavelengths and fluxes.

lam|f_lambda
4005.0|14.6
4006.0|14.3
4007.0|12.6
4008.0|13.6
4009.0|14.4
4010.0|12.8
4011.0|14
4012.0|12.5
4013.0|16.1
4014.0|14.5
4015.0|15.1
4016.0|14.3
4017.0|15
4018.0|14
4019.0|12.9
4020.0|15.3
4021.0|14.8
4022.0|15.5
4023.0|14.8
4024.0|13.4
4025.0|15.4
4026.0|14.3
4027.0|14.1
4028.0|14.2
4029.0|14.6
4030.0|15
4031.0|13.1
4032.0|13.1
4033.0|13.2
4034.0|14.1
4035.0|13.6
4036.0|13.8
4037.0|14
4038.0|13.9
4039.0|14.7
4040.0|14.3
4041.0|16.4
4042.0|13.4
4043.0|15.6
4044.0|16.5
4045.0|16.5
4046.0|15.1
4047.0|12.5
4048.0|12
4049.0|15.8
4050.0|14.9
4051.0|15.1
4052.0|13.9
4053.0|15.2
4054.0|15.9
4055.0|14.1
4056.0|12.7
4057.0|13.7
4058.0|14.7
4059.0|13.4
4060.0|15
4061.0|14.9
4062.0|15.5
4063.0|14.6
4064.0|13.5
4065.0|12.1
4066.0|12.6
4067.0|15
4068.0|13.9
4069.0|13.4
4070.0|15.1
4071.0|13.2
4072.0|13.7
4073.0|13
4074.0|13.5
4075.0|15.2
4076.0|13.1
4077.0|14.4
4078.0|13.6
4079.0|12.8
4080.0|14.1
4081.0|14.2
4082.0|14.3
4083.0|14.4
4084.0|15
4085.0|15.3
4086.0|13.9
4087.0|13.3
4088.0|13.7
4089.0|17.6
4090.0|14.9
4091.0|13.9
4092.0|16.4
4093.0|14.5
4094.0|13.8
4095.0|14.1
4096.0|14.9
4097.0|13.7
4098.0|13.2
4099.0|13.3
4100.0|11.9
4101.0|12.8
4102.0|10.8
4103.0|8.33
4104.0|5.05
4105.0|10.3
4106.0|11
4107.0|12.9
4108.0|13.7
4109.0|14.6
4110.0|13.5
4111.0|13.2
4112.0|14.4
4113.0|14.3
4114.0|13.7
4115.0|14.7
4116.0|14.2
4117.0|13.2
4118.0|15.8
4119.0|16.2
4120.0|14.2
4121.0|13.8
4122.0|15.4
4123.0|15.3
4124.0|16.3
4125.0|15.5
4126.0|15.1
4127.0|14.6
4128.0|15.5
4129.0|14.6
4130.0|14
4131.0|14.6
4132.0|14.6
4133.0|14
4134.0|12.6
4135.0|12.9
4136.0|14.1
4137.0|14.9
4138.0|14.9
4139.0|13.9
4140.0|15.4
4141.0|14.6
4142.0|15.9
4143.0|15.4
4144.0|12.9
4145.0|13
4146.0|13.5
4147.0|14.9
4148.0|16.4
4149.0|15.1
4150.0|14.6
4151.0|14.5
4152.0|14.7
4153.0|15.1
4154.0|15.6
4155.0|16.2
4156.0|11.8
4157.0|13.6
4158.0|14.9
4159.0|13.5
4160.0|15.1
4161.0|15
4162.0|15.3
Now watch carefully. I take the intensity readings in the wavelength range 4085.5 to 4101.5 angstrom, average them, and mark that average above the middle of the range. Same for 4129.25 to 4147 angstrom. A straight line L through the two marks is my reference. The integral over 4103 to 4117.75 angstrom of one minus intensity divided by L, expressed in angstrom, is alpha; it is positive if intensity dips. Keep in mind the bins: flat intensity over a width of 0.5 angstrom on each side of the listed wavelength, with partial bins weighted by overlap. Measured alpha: 1.5 angstrom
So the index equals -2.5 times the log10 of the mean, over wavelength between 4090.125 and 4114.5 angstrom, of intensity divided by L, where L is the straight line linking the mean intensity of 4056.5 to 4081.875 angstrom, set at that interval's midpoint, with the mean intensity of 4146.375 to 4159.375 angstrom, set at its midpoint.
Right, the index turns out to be 0.108 mag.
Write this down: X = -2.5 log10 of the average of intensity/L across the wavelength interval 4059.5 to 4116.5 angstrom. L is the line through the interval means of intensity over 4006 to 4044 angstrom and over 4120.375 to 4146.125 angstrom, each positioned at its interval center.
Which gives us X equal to 0.06 mag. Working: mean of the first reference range 14.3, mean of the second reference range 14.5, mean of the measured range 13.6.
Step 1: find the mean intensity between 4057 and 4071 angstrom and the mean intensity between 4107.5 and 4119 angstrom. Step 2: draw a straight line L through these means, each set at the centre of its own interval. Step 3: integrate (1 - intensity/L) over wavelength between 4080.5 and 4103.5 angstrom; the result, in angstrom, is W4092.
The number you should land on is 0.5 angstrom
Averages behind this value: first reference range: 14.1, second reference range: 14.2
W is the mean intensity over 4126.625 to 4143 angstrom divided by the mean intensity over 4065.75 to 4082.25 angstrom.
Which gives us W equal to 1.0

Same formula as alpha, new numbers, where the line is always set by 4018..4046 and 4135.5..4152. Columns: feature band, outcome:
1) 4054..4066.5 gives 0.5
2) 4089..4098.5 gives 0.0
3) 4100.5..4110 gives 2.2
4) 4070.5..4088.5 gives 0.8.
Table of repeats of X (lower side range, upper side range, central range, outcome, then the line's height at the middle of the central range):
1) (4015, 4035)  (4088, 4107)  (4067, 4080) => -0.04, 13.3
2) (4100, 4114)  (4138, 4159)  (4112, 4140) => -0.11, 13.2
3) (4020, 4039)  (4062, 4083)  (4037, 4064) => -0.04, 14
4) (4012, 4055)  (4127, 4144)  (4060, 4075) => 0.04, 14.5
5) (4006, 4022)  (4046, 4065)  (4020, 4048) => -0.01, 14.2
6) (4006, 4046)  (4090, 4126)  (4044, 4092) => -0.02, 13.9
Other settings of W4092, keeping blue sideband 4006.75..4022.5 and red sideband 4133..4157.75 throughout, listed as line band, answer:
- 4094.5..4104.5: 1.8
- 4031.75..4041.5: 0.1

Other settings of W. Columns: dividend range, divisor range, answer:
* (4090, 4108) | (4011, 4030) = 0.86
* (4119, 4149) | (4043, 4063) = 1.00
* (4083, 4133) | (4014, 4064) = 0.96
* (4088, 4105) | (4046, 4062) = 0.91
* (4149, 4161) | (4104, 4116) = 1.12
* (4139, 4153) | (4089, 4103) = 1.07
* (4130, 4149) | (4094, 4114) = 1.15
